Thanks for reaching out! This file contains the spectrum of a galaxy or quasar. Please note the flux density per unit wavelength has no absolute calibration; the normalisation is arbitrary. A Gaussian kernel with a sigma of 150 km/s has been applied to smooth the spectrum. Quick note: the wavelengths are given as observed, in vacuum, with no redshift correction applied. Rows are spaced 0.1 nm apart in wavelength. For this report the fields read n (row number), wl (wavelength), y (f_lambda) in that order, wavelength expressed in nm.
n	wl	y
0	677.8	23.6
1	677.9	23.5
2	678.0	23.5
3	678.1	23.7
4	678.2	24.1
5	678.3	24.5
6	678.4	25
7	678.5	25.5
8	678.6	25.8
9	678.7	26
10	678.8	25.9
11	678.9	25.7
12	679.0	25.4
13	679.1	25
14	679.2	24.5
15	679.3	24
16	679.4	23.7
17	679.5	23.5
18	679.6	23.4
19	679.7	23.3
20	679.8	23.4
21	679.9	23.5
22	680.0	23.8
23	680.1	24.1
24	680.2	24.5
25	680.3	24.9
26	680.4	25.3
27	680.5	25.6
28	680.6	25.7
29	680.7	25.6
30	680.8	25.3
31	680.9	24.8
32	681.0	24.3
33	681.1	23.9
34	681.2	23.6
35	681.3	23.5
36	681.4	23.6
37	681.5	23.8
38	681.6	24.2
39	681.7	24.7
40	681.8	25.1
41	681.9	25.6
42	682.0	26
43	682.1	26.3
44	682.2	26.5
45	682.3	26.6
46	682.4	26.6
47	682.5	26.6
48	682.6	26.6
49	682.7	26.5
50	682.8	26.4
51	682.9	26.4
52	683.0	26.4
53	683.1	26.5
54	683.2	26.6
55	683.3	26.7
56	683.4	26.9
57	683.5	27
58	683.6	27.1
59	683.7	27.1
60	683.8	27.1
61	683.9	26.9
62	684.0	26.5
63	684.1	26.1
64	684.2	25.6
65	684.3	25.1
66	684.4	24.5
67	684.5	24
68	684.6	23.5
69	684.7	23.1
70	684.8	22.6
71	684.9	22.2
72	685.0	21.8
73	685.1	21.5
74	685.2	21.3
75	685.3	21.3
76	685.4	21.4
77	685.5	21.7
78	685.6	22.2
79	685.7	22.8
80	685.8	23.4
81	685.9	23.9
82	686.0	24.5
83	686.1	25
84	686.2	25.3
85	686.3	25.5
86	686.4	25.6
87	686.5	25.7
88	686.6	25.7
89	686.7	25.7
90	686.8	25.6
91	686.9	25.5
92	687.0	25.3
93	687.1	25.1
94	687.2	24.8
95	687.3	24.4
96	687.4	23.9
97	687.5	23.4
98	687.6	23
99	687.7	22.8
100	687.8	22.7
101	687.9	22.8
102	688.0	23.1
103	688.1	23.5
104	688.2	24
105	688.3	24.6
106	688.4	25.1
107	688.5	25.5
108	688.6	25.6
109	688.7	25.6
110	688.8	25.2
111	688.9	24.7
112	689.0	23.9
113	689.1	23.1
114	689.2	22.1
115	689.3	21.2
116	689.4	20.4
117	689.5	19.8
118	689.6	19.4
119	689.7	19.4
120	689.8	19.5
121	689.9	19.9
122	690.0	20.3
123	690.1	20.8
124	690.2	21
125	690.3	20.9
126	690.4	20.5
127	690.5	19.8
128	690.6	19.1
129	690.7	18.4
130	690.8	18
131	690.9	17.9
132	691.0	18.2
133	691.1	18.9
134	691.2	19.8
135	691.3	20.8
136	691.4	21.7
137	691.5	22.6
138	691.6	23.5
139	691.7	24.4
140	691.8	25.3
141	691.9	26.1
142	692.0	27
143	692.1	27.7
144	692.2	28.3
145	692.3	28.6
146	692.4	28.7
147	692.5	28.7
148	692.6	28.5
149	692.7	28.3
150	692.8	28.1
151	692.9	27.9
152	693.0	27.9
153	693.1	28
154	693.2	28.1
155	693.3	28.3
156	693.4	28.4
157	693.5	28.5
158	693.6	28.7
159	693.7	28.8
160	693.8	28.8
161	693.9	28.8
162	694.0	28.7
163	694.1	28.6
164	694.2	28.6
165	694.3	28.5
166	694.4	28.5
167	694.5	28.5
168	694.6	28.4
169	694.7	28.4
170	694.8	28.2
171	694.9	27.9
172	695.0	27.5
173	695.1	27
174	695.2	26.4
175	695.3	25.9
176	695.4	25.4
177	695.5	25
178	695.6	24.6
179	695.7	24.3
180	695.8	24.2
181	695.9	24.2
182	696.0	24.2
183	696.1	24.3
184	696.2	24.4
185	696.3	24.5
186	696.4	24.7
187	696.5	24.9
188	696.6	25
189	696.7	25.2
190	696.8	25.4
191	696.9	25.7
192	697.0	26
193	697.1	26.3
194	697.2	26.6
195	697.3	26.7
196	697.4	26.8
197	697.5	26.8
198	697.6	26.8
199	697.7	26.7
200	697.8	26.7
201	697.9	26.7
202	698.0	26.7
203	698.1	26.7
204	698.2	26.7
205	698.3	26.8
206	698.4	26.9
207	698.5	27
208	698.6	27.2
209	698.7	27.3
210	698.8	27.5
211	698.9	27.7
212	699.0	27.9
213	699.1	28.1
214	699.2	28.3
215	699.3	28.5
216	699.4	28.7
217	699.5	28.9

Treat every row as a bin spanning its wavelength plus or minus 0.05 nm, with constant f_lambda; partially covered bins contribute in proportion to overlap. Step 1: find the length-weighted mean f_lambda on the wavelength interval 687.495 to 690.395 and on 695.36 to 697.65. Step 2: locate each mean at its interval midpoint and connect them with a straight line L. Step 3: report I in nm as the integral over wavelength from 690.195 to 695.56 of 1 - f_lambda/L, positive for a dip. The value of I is -0.38 nm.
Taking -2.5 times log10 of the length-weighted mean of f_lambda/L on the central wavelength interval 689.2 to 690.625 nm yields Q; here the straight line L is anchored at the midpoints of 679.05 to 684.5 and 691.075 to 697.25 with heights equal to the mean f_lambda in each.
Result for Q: 0.273 mag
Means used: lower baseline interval 25.3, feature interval 20.2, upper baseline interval 26.4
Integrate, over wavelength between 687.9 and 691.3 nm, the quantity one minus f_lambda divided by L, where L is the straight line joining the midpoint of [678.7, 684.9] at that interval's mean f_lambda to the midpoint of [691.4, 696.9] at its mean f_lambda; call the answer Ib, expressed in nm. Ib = 0.61 nm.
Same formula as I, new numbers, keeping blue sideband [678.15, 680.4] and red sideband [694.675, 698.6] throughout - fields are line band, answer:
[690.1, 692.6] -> 0.27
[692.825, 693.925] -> -0.11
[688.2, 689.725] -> 0.13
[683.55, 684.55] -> -0.04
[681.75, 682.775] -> -0.06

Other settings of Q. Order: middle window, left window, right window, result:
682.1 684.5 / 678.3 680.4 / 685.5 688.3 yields -0.086 mag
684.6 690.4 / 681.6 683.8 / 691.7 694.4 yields 0.173 mag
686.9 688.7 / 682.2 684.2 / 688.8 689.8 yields -0.061 mag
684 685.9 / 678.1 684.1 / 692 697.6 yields 0.118 mag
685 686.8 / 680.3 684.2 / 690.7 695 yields 0.100 mag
